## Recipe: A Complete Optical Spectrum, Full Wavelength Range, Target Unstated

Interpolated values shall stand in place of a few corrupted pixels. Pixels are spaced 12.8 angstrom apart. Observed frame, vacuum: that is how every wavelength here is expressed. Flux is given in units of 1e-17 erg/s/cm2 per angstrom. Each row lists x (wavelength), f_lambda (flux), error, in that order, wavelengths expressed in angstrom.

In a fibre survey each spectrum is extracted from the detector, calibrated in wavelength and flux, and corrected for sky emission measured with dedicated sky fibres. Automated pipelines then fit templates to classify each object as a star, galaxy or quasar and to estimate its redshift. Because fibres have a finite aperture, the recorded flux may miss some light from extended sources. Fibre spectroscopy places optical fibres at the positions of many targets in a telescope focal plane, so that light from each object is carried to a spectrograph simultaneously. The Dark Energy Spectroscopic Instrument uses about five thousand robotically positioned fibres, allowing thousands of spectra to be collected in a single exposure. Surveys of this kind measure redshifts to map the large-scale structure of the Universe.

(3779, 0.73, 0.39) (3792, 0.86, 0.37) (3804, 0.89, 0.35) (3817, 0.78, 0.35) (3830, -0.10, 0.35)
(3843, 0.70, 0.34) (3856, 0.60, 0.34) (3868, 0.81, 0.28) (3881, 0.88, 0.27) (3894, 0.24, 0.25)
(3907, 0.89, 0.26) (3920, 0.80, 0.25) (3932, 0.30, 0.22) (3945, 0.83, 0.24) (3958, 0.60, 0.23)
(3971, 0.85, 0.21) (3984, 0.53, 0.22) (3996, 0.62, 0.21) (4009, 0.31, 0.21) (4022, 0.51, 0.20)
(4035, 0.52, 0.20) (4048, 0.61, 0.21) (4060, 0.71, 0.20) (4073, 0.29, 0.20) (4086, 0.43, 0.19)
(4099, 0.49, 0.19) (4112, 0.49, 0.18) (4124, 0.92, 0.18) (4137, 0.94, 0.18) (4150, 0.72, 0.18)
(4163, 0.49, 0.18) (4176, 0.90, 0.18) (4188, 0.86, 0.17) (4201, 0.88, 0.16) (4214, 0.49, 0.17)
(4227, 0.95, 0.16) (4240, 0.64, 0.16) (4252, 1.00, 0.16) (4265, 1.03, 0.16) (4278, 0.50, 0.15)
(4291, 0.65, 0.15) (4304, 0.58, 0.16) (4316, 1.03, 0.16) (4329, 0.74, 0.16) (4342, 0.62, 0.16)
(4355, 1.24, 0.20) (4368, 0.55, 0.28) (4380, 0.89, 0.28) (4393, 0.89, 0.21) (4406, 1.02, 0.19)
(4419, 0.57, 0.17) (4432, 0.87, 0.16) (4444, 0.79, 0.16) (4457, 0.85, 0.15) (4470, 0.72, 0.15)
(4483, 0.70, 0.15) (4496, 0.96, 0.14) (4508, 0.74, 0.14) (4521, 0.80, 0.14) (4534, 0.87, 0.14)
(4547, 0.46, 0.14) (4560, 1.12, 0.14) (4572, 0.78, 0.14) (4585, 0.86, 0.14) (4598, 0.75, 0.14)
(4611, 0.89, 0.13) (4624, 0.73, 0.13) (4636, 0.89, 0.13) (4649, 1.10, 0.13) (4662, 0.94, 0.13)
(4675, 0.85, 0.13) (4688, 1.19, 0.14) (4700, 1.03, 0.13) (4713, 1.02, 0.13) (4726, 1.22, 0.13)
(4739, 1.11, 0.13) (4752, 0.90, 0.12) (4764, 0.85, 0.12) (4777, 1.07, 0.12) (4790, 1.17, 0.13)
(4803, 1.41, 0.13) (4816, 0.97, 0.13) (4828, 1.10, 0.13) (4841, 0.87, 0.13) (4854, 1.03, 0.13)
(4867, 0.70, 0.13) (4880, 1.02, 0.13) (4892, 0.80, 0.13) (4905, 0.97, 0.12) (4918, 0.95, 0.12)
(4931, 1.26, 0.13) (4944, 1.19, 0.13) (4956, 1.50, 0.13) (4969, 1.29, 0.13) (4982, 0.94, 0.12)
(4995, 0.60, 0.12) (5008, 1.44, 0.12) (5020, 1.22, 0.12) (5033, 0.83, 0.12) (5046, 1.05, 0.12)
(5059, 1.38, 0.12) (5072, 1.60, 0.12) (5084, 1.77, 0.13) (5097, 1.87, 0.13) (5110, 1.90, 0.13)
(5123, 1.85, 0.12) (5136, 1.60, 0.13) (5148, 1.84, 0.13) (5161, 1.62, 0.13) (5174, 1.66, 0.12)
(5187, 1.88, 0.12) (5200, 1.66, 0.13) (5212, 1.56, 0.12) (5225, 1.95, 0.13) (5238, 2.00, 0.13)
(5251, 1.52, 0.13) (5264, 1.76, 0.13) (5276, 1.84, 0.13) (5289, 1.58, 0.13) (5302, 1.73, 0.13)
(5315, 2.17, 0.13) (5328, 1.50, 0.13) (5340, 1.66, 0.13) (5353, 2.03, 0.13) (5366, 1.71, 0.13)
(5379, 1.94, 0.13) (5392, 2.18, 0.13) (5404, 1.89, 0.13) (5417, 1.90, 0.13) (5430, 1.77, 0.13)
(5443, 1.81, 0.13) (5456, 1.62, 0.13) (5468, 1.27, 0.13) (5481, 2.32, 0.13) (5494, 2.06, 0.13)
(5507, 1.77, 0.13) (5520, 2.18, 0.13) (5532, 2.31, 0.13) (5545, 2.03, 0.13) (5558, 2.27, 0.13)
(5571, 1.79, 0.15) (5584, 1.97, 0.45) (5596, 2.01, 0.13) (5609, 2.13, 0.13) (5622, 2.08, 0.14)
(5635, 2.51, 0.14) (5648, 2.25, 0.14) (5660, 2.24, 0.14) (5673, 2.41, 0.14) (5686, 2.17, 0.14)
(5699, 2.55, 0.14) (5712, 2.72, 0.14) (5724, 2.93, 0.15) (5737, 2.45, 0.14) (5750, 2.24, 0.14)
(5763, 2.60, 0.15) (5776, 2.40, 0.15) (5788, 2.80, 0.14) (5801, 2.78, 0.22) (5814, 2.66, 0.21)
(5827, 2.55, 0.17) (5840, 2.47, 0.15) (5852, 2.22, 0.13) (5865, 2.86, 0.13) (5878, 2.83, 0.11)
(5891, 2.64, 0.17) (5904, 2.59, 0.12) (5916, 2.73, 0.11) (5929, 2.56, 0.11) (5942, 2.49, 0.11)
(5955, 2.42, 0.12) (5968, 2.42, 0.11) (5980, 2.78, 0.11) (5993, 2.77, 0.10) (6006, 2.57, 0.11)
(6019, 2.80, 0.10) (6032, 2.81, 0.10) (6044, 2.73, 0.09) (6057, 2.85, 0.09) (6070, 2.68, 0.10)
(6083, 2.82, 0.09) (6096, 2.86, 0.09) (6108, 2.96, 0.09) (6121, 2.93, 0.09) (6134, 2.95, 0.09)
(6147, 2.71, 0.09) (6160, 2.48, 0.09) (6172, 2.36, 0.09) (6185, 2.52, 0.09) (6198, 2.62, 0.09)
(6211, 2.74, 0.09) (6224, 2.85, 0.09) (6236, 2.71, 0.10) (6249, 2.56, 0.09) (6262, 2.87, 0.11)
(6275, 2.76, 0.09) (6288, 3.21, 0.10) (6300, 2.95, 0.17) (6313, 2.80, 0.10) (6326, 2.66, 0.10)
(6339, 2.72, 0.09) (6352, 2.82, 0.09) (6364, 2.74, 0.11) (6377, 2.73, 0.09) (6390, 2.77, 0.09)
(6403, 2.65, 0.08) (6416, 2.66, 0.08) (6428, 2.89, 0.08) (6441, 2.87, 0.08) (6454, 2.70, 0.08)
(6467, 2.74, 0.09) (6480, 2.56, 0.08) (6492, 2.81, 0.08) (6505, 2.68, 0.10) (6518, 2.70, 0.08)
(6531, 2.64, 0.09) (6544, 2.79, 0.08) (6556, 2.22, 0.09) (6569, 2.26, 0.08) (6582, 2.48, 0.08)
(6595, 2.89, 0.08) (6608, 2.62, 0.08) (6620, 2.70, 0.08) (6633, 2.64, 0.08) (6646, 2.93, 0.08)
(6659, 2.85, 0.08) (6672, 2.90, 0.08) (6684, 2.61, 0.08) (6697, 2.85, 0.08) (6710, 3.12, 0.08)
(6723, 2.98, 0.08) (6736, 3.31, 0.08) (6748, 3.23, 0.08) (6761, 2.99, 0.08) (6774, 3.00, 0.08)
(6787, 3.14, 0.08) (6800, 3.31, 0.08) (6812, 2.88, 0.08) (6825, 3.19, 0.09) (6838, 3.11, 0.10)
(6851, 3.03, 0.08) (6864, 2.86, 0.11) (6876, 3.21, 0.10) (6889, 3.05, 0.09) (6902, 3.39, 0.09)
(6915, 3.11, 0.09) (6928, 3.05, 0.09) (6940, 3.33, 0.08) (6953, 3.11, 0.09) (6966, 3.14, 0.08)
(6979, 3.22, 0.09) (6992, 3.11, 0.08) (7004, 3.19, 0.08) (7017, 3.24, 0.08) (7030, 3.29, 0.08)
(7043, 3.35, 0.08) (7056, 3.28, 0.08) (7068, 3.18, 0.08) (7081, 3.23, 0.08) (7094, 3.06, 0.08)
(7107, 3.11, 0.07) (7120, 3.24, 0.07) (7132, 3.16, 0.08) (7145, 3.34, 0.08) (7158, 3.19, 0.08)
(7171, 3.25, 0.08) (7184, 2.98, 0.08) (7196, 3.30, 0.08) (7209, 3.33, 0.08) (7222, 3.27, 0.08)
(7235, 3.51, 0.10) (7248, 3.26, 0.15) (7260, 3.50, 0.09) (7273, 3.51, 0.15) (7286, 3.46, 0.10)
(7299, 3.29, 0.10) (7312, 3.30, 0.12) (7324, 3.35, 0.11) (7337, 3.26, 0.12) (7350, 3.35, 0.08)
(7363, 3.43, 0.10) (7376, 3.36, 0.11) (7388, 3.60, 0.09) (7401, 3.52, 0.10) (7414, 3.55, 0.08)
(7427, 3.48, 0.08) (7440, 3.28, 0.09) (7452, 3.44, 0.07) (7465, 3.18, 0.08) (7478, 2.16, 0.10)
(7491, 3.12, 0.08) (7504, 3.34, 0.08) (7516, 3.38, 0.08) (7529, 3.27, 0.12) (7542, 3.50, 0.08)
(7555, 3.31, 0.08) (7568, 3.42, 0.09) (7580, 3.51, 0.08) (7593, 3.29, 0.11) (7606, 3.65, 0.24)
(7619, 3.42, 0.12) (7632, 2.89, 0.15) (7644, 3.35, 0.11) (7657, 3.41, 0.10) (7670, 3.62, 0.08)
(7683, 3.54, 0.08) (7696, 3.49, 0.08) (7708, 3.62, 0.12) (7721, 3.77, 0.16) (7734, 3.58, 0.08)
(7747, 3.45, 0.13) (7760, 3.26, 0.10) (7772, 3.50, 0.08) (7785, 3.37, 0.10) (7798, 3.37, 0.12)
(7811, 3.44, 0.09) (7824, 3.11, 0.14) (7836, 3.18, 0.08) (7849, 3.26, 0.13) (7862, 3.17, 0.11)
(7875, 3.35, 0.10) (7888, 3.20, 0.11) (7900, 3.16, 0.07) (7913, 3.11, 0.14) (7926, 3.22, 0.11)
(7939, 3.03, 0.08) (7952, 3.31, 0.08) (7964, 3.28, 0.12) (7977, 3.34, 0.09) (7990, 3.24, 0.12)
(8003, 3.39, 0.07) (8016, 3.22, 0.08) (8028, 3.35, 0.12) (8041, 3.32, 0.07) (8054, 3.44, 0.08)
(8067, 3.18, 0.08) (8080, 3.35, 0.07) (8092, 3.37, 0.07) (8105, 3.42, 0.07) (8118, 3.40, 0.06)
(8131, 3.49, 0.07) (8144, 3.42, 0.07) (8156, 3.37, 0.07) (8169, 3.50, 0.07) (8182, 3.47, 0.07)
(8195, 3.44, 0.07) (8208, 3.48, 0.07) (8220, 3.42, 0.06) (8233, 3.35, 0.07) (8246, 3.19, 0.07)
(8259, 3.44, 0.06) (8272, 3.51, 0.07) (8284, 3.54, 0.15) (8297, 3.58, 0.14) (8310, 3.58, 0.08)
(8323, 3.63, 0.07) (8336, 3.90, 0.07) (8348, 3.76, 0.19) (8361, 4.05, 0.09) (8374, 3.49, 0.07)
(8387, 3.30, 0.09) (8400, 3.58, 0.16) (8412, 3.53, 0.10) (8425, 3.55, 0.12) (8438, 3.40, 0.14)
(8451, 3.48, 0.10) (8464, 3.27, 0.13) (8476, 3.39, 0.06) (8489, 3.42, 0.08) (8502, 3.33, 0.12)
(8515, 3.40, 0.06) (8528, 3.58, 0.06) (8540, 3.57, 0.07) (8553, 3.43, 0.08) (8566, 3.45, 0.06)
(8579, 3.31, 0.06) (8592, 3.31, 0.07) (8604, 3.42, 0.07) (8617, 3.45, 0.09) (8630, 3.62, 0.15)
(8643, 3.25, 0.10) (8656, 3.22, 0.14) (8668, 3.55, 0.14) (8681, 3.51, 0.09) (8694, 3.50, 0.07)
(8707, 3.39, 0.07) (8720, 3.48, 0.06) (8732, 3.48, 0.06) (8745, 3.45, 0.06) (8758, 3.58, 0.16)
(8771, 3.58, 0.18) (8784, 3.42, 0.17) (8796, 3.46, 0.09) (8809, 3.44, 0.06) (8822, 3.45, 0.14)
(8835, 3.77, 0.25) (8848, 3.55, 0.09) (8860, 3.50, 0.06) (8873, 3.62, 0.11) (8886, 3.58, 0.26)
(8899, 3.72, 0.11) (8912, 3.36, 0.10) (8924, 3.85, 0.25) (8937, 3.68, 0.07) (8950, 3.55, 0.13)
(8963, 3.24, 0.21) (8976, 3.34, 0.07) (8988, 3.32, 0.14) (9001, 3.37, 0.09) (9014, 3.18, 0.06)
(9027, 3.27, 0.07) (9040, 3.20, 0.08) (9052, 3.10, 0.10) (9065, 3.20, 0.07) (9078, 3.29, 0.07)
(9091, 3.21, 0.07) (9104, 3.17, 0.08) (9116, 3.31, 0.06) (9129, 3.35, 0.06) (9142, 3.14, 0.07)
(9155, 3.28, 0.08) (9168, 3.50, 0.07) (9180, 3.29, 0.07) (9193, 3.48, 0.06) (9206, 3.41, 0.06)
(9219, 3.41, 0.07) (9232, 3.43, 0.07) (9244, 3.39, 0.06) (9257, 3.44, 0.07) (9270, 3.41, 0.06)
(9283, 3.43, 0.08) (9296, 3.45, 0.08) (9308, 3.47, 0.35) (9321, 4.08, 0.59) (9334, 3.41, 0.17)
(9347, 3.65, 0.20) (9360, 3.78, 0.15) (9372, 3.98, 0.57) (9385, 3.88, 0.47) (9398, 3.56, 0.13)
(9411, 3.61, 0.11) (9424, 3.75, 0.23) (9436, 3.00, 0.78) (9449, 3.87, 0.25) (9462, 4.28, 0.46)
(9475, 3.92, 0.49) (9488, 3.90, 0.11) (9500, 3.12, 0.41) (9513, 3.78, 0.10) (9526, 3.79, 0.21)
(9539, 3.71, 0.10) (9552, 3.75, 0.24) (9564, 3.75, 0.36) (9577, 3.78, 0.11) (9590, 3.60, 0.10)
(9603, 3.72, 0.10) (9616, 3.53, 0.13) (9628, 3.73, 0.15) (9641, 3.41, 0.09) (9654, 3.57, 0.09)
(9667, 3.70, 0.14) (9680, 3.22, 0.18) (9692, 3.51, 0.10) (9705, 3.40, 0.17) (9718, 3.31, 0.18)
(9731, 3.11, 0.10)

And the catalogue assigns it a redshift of 0.27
